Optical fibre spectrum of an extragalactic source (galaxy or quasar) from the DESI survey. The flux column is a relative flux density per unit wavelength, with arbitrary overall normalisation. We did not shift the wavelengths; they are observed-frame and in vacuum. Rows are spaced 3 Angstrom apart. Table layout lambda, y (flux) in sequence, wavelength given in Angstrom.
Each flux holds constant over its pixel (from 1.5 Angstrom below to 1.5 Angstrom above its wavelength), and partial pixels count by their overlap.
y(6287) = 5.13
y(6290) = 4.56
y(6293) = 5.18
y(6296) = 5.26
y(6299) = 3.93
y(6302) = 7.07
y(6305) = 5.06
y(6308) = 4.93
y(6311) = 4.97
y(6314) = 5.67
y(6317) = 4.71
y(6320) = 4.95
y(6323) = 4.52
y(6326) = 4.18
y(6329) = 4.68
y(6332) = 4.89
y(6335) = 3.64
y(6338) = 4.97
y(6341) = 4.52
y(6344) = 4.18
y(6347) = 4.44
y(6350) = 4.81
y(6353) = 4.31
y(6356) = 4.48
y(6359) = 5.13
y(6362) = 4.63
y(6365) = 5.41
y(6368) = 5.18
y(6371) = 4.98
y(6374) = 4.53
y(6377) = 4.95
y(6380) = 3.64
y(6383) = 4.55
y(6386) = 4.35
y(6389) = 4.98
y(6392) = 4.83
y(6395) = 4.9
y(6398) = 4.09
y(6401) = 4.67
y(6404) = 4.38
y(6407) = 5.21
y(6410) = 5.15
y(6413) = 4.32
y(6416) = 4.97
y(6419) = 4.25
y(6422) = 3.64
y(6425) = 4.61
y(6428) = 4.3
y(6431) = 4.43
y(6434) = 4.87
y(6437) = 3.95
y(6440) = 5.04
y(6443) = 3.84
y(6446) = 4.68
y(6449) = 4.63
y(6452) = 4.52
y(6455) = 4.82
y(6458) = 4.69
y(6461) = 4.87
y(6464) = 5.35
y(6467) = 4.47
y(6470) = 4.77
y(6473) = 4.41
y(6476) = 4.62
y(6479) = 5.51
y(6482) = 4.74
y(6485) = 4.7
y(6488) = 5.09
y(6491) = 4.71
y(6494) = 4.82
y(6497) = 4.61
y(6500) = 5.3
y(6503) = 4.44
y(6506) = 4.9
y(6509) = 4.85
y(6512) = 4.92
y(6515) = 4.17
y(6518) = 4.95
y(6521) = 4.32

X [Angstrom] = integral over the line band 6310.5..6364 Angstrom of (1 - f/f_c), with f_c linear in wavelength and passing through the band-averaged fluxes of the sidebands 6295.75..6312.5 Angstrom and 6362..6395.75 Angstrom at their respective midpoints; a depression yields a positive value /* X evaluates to 3.7 Angstrom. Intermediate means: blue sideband 5.2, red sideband 4.75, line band 4.65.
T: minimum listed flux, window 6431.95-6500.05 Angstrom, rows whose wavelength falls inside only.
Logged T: 3.84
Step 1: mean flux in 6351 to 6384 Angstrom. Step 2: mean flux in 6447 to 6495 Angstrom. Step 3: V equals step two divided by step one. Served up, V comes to 1.02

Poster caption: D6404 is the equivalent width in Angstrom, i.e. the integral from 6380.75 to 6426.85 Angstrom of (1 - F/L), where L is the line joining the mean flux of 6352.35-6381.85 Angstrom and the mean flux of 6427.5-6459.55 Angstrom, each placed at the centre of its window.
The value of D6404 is 0.6 Angstrom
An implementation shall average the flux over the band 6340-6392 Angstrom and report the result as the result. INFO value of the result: 4.66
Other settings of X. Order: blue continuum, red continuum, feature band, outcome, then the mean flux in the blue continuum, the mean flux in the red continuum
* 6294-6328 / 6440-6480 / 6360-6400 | 1.5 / 5.02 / 4.71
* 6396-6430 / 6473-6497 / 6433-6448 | 0.5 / 4.51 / 4.84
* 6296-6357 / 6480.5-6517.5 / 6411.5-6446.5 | 2.7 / 4.76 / 4.78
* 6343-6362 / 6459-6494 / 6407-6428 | 0.8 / 4.57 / 4.84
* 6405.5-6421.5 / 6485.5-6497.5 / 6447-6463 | 0.1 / 4.71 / 4.82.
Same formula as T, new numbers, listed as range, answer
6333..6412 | 3.64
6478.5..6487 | 4.7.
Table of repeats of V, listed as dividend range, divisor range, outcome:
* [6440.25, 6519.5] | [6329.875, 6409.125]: 1.02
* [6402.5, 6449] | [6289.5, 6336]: 0.92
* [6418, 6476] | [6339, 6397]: 0.97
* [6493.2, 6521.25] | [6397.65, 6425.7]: 1.04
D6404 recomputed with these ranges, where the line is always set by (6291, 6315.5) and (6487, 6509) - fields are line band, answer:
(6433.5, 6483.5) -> 2.3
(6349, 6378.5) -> 1.6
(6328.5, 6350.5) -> 2.9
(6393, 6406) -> 1.3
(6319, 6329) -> 1.3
